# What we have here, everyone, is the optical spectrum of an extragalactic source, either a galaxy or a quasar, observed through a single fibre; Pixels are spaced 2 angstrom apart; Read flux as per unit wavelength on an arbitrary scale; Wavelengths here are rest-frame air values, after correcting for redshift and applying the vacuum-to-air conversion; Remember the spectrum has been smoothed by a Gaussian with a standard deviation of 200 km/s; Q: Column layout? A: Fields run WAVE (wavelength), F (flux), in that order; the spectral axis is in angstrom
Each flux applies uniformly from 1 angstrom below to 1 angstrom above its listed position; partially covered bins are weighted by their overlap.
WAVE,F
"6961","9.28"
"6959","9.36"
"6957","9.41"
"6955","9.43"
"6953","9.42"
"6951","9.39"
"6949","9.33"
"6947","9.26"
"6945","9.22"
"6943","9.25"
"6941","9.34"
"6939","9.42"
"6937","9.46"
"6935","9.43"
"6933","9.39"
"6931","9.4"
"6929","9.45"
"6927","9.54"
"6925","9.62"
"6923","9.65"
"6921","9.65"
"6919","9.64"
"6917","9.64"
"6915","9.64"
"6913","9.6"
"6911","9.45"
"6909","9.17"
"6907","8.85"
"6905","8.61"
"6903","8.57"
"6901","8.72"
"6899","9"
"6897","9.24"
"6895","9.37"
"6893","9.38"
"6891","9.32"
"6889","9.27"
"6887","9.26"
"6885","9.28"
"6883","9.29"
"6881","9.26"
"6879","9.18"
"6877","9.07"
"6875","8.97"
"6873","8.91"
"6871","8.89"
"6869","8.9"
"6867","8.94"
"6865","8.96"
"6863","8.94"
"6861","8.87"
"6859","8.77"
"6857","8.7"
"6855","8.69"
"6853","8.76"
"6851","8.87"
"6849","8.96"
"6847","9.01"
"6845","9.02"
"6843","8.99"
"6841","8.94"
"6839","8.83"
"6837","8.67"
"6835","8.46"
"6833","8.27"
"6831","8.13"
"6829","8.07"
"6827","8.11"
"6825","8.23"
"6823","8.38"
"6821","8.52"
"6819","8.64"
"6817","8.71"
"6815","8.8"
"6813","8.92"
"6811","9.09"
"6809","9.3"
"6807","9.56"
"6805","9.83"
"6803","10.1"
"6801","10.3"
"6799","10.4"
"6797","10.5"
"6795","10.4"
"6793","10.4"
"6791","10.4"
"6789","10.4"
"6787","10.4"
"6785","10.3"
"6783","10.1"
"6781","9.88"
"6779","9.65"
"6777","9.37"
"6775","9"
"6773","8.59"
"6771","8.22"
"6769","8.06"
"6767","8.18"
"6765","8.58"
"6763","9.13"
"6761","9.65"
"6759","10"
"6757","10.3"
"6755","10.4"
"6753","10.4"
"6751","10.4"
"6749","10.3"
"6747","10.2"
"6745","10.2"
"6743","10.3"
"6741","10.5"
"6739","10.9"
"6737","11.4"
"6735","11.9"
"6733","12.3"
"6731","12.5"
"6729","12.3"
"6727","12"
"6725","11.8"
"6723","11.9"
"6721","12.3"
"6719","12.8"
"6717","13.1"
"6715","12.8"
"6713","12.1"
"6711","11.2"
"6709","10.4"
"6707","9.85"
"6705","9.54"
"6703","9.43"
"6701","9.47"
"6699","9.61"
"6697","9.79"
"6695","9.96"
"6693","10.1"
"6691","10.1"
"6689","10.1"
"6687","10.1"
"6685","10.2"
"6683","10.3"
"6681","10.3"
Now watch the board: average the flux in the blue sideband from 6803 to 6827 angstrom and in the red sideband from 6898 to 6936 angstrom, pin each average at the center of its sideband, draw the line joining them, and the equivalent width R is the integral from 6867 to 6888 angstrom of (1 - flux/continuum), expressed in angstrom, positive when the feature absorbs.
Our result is 0.16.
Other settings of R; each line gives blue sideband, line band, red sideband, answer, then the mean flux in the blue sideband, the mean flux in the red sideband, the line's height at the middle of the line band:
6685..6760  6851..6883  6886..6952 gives 2.6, 10.9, 9.32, 9.73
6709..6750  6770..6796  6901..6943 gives 2.8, 11.6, 9.36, 11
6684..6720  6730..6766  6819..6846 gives -2.4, 10.6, 8.51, 9.86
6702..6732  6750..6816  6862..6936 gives 6.6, 11.6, 9.23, 10.7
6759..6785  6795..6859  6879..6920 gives 1.3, 9.12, 9.23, 9.17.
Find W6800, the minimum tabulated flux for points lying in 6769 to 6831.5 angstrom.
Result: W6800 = 8.06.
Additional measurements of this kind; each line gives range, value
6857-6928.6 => 8.57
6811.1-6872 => 8.07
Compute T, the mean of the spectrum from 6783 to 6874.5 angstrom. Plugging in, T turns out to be 9.15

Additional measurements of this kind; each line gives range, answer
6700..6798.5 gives 10.5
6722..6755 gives 11.2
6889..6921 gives 9.23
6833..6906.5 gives 8.96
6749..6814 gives 9.7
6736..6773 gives 9.81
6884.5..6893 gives 9.29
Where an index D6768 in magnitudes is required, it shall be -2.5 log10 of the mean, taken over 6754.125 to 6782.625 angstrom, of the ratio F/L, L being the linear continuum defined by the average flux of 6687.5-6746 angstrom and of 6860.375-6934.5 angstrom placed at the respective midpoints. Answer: 0.143 mag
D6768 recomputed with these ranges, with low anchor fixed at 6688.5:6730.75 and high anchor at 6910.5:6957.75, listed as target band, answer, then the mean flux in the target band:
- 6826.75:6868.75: 0.15 mag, 8.73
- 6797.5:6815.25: 0.08 mag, 9.65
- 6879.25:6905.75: 0.07 mag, 9.13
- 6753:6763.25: 0.07 mag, 10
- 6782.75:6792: 0.01 mag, 10.3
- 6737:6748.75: 0.03 mag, 10.5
